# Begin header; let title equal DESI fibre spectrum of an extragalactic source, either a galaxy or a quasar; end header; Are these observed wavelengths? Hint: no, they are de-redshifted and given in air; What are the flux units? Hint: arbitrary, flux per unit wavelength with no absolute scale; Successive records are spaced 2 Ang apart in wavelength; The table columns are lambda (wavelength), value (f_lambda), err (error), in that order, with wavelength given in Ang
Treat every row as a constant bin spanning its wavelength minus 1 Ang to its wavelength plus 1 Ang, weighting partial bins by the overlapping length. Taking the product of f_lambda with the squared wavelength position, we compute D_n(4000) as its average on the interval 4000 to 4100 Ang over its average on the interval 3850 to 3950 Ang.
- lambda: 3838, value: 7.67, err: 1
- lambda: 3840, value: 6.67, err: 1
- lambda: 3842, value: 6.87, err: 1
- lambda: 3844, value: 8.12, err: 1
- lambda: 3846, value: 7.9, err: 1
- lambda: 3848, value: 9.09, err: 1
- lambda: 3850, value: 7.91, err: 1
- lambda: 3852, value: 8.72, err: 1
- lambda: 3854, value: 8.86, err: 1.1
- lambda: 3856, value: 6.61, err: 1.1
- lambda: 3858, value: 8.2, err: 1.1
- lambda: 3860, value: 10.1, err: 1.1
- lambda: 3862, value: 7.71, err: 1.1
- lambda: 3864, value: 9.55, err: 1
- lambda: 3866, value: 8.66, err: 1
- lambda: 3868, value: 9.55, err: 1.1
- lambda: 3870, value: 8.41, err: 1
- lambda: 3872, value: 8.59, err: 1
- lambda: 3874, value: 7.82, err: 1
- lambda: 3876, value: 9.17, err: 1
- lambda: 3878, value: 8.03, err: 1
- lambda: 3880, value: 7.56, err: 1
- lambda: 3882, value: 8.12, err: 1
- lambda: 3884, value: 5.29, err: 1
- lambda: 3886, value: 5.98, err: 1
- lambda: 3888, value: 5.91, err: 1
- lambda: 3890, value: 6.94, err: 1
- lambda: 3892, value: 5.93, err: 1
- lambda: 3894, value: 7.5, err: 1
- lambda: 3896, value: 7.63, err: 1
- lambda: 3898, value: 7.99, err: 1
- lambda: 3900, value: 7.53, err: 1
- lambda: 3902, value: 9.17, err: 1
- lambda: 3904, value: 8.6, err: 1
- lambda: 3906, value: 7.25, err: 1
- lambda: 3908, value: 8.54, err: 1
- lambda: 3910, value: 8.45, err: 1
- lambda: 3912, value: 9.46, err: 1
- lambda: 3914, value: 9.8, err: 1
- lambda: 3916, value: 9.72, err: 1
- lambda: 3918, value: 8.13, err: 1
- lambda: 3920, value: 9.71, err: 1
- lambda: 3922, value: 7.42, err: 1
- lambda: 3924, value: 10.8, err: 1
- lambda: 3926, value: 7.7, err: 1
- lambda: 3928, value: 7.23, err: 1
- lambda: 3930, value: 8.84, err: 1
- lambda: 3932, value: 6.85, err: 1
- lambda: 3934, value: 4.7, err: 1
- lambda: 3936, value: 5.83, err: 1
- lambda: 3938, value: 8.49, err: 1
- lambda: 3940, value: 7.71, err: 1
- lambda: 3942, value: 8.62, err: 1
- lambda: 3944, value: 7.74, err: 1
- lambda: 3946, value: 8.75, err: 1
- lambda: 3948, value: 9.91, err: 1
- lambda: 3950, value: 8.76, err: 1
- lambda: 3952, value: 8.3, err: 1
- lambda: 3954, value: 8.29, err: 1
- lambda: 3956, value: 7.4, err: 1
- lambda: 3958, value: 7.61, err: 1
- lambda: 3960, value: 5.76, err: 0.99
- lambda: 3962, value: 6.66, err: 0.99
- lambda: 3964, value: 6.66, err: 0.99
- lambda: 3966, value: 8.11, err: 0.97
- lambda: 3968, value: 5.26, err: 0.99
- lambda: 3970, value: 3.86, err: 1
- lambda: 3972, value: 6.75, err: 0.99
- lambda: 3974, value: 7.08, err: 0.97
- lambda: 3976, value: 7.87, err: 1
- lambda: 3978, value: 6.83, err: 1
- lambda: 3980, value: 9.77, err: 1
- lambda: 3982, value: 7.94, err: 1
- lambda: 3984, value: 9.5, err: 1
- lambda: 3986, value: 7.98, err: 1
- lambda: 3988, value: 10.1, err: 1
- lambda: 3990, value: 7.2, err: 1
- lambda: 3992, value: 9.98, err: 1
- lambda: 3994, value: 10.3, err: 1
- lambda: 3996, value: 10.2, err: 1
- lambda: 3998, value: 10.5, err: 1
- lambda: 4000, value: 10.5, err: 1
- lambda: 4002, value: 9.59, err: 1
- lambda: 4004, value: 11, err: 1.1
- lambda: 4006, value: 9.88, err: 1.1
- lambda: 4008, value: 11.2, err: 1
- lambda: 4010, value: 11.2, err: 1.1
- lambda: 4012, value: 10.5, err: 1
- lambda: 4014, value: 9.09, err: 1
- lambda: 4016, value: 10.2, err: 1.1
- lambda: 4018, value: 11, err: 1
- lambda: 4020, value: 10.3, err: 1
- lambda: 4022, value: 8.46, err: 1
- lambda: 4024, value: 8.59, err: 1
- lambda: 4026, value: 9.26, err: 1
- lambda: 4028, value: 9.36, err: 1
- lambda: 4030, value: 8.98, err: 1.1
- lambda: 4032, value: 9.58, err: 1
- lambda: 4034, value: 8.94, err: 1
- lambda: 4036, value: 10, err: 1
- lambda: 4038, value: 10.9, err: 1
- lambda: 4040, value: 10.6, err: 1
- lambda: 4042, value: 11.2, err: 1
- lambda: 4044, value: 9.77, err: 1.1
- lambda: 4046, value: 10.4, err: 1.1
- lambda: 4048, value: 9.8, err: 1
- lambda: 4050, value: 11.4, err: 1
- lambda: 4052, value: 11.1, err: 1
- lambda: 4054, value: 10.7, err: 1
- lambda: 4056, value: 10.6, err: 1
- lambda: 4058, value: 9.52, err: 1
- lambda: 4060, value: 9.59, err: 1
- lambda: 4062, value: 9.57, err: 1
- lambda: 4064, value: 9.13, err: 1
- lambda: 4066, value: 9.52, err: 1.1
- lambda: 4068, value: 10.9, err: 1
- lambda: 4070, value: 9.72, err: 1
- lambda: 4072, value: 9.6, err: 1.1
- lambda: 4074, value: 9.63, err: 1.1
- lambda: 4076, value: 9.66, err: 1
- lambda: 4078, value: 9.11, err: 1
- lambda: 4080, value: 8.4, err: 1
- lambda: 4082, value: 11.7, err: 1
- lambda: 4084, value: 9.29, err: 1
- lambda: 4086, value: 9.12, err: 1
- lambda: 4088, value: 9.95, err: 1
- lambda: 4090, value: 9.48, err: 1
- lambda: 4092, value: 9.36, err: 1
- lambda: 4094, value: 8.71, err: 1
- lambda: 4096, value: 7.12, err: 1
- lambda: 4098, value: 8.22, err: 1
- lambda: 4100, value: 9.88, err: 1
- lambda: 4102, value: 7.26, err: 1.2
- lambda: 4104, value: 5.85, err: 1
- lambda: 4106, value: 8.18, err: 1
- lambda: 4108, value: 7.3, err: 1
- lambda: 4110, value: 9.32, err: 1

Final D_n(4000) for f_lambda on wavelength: 1.31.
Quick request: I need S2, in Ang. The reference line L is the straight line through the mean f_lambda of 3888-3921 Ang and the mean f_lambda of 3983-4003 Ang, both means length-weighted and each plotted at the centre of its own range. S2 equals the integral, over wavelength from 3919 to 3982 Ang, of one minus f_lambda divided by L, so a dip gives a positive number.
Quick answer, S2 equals 9.2 Ang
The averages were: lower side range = 8.2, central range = 7.59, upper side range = 9.58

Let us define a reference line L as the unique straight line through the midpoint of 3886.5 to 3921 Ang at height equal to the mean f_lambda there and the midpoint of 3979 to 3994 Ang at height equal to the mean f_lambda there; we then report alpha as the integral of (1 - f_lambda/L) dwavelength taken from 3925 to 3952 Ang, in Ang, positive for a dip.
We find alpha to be 2.2 Ang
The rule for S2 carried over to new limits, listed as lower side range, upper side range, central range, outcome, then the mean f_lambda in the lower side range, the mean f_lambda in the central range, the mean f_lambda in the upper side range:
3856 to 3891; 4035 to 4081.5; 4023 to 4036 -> 0.72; 7.94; 9.19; 10.1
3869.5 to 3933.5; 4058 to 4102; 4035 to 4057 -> -3.60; 7.97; 10.6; 9.37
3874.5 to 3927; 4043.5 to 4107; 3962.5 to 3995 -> 3.21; 8.01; 7.81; 9.44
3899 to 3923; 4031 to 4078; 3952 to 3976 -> 6.21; 8.65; 6.79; 10.1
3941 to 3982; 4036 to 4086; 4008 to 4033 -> -2.13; 7.51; 9.77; 10.1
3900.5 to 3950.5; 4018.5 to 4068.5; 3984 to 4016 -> -2.07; 8.31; 9.94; 9.93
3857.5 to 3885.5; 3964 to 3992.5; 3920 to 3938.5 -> 0.75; 8.3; 7.63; 7.65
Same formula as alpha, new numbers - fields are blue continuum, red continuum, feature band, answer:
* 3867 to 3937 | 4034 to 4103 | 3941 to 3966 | 1.7 Ang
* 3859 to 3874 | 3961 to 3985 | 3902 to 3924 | -1.9 Ang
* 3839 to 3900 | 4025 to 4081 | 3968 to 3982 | 3.2 Ang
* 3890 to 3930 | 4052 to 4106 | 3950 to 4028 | 0.8 Ang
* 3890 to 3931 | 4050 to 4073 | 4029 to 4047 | -0.5 Ang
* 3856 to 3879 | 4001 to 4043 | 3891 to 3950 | 6.1 Ang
